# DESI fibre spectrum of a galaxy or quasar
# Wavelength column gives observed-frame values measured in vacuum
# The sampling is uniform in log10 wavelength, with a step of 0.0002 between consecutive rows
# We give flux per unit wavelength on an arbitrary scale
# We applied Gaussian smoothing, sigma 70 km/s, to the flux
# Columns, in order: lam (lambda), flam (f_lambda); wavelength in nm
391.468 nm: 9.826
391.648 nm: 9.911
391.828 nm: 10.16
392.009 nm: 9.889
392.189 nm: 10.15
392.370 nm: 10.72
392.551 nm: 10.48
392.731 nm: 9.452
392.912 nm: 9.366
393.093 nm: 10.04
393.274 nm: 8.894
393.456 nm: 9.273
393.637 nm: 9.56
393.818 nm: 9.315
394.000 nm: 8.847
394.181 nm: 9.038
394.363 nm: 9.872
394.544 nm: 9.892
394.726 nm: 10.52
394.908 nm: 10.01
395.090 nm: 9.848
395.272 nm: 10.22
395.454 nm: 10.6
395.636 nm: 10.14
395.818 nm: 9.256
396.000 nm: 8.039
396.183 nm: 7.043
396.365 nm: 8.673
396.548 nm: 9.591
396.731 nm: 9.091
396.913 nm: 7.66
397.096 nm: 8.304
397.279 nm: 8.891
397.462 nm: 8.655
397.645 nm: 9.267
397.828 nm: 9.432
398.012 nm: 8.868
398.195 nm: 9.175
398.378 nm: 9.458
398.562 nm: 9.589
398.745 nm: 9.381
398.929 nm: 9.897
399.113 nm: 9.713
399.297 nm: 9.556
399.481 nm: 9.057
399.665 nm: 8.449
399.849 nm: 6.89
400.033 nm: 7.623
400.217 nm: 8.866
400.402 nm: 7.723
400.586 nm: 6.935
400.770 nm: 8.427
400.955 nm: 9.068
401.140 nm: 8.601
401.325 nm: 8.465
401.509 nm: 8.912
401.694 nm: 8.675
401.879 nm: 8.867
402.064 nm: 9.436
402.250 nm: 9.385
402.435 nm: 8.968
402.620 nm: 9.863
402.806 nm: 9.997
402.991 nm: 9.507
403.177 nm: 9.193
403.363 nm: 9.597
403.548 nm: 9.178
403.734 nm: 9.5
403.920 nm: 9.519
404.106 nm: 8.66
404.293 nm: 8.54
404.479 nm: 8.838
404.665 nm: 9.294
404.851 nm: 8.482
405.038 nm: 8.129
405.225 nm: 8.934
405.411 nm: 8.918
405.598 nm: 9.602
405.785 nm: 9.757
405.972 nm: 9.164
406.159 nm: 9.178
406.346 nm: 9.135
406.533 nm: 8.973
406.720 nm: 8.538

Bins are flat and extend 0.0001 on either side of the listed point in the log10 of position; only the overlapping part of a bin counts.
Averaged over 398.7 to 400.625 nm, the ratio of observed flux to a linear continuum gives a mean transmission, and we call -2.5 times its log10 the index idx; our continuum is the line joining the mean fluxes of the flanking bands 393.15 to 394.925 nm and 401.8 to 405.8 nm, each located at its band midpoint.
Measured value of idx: 0.09 mag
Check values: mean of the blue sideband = 9.51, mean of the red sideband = 9.18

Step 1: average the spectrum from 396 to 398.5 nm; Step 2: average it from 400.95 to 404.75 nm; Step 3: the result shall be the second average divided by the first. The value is 1.04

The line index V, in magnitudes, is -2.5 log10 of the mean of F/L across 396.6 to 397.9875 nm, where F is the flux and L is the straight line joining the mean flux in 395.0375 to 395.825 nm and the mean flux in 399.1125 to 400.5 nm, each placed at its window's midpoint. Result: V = 0.07 mag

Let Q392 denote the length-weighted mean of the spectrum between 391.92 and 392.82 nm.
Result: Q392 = 10.1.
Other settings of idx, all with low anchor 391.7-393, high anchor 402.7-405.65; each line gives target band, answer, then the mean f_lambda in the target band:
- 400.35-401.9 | 0.11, 8.41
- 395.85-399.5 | 0.08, 8.97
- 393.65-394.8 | 0.04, 9.57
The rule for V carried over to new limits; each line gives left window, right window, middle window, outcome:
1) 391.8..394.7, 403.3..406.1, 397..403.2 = 0.05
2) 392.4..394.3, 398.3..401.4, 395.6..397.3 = 0.06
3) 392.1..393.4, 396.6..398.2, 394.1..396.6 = -0.02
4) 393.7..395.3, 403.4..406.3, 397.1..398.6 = 0.05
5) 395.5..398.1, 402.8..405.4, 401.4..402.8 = -0.02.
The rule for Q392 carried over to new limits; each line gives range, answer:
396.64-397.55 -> 8.52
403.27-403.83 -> 9.43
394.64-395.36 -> 10.1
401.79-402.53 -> 9.17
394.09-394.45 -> 9.45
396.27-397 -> 8.76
